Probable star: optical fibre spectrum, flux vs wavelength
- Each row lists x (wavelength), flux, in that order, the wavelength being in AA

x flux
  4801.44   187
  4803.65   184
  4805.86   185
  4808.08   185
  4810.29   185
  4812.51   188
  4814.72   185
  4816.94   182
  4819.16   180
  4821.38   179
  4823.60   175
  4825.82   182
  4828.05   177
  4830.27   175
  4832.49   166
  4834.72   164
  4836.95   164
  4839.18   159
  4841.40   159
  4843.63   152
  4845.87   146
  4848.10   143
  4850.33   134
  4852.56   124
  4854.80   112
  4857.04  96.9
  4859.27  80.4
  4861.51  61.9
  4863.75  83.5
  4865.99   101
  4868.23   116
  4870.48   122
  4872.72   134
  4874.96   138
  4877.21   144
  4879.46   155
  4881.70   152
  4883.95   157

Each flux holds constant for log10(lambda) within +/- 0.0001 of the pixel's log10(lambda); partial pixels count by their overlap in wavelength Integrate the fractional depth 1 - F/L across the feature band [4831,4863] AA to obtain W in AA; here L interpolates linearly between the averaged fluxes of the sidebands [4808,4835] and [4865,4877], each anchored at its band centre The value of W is 4.1 AA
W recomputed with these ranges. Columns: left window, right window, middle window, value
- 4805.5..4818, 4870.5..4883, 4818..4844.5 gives 0.5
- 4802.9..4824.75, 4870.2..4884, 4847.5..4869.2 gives 7.2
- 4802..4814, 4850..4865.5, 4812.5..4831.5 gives -2.3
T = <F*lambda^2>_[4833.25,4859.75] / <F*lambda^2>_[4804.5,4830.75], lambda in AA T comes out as 0.8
